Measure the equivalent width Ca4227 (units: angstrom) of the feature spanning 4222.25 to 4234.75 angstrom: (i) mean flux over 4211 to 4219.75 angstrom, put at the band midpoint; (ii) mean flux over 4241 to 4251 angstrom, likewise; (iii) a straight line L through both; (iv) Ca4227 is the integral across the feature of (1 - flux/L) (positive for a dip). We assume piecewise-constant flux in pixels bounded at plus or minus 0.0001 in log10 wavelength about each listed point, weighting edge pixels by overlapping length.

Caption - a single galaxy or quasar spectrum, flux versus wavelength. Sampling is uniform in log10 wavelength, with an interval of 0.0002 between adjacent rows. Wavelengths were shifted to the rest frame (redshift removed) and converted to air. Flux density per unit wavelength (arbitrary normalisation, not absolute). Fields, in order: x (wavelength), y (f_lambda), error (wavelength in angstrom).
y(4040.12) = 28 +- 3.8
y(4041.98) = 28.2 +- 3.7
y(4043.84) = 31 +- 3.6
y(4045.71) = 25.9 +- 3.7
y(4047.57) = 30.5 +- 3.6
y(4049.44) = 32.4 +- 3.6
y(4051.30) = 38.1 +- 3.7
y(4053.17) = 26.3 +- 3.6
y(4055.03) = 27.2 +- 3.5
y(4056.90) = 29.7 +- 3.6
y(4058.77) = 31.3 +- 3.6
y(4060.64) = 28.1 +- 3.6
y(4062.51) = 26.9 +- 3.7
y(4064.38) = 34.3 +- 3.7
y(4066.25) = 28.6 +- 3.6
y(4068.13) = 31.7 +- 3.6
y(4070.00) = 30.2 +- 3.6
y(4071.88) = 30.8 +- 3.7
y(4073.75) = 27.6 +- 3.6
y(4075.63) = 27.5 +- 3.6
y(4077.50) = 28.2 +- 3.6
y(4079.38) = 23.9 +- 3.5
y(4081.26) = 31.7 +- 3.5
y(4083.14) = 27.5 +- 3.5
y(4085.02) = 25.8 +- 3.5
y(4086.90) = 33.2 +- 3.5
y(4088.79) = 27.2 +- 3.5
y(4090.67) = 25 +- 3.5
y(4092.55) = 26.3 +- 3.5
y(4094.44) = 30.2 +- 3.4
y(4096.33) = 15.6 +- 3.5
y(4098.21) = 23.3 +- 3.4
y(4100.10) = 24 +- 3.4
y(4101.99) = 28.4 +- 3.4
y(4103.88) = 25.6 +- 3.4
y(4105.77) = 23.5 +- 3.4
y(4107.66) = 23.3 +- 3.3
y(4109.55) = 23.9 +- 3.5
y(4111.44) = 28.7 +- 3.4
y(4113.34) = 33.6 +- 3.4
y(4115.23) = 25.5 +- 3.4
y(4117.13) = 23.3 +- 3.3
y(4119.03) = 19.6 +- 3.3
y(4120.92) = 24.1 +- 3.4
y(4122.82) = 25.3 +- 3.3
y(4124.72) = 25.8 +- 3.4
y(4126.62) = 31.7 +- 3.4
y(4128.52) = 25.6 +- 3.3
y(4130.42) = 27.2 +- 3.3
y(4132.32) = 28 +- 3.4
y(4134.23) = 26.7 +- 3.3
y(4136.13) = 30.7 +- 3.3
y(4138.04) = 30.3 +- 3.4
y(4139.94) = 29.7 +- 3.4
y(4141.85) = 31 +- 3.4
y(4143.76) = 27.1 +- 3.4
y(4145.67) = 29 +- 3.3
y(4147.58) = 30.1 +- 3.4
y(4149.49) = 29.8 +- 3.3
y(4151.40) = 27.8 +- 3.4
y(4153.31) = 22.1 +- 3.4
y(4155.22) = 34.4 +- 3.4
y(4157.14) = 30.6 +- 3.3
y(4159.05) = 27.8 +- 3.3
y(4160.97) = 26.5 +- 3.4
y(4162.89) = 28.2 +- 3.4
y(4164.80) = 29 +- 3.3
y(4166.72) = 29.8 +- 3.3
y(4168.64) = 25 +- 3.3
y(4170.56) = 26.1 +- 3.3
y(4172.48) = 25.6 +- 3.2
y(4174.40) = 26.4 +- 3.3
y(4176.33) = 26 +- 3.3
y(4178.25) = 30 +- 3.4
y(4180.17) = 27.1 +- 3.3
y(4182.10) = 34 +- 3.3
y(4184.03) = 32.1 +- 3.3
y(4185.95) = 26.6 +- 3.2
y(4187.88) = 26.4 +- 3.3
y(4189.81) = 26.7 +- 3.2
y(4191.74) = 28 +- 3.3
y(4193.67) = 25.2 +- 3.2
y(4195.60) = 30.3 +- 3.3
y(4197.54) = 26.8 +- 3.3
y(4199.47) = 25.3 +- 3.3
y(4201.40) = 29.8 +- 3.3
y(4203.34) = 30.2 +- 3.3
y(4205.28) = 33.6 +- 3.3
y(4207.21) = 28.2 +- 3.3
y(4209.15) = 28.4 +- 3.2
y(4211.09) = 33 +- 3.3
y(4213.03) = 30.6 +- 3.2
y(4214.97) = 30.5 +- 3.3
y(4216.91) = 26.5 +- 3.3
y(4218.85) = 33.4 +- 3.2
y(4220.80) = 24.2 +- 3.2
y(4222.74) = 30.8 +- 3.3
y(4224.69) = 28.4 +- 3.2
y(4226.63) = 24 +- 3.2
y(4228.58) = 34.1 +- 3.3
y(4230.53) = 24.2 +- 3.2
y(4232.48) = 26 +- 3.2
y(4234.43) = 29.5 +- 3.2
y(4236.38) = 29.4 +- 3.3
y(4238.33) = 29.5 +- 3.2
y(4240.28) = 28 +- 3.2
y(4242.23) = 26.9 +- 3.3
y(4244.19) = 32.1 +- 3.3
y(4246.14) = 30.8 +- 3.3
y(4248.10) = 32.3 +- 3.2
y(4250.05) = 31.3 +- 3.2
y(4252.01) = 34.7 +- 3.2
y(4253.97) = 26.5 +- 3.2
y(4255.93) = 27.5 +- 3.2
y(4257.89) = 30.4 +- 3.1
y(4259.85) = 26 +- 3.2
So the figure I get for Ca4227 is 1.07 angstrom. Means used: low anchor 30.6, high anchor 30.6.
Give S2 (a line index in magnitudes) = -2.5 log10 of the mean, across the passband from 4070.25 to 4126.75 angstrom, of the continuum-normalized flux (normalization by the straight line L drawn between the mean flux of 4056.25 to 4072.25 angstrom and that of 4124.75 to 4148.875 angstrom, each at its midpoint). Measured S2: 0.13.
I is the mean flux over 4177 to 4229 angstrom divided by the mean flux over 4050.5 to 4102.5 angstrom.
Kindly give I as 1.0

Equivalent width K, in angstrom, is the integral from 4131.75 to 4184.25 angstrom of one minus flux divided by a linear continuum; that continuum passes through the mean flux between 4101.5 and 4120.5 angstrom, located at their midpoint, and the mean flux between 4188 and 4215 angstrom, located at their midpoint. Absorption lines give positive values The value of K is -2.57 angstrom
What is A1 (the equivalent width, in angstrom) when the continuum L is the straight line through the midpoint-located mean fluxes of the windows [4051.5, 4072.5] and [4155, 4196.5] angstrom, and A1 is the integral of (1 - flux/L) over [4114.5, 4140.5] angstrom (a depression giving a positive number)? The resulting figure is 2.0 angstrom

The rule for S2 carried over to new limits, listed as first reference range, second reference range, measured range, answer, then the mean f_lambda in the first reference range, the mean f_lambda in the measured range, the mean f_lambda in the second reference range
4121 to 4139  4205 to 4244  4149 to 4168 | -0.02 mag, 27.7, 28.5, 28.9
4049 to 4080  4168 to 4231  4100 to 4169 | 0.06 mag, 29.6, 27.4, 28.5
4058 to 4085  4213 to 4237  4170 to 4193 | 0.03 mag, 29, 27.9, 28.5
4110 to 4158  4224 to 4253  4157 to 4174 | 0.03 mag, 27.9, 27.4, 29.4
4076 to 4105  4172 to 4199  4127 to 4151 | -0.06 mag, 26.4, 28.8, 27.9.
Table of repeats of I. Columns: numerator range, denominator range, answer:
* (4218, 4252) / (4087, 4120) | 1.16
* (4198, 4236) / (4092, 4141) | 1.11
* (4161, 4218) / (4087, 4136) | 1.10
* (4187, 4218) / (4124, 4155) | 1.01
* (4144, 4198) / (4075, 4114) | 1.06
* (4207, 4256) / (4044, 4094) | 1.01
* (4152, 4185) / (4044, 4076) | 0.95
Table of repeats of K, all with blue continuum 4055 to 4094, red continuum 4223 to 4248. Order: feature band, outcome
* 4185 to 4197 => 0.7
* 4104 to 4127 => 2.6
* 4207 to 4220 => -0.6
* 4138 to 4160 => -0.3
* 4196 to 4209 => -0.1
